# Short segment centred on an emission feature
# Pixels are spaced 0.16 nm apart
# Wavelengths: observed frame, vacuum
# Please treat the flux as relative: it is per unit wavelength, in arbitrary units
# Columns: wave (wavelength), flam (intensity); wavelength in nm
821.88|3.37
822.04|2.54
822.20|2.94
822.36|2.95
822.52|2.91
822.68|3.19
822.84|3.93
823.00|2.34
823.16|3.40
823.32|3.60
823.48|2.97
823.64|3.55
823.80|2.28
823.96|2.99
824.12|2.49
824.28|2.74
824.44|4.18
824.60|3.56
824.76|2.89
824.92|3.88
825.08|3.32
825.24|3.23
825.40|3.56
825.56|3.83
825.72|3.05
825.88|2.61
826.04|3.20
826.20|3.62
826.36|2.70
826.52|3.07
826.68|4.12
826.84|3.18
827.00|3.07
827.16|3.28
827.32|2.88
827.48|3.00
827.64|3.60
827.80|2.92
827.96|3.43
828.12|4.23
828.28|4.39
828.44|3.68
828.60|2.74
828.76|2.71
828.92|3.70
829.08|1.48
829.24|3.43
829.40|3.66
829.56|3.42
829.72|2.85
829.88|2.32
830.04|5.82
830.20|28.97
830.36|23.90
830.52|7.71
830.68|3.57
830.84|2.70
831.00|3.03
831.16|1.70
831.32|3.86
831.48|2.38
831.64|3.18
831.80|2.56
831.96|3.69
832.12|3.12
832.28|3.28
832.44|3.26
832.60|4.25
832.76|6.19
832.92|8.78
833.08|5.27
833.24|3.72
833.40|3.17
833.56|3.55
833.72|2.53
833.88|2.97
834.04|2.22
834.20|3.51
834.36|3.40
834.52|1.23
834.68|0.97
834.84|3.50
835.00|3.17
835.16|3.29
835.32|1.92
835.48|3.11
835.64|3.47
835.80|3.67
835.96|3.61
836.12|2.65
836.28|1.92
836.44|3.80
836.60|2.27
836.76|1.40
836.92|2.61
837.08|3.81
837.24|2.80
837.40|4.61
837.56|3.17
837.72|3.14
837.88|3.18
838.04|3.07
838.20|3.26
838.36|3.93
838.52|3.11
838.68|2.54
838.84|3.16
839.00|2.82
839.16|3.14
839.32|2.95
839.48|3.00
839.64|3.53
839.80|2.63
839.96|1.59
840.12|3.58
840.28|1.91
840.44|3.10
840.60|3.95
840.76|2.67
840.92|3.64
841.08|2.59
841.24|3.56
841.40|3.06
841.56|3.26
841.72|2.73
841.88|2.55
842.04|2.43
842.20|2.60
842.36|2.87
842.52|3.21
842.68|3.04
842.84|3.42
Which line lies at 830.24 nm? Halpha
